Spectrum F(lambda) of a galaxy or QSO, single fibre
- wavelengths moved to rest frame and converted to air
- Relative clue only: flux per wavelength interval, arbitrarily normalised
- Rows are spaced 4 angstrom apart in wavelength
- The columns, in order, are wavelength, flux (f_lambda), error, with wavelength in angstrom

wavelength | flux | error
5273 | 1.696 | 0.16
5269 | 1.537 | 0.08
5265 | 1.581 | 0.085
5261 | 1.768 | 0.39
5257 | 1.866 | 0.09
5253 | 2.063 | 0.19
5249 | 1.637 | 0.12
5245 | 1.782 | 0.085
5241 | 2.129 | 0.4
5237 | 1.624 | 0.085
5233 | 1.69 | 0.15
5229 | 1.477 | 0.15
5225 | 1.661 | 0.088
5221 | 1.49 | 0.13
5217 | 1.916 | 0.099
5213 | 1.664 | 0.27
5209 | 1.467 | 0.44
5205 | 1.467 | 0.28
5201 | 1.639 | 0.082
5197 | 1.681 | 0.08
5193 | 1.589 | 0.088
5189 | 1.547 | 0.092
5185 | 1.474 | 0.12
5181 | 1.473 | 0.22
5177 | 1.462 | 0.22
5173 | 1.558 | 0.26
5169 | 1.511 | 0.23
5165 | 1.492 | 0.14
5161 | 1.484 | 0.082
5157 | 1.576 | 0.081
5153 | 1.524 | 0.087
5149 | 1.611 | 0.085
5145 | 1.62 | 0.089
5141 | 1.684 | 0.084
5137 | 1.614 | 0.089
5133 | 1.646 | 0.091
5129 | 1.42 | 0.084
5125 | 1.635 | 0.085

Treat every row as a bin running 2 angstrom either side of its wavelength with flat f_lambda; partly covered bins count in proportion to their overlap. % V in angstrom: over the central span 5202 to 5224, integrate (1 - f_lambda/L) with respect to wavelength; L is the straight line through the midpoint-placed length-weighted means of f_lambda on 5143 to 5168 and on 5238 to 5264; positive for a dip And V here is 1.6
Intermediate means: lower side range 1.55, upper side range 1.85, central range 1.61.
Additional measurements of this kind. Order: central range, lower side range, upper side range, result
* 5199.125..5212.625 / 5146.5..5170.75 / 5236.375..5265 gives 1.2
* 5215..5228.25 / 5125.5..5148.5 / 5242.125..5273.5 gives 0.3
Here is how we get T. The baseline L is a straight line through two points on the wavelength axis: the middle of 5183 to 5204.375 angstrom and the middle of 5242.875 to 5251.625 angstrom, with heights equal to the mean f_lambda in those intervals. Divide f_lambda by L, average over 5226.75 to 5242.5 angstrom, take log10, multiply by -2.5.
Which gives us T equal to -0.008 mag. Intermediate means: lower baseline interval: 1.58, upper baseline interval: 1.74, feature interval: 1.72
